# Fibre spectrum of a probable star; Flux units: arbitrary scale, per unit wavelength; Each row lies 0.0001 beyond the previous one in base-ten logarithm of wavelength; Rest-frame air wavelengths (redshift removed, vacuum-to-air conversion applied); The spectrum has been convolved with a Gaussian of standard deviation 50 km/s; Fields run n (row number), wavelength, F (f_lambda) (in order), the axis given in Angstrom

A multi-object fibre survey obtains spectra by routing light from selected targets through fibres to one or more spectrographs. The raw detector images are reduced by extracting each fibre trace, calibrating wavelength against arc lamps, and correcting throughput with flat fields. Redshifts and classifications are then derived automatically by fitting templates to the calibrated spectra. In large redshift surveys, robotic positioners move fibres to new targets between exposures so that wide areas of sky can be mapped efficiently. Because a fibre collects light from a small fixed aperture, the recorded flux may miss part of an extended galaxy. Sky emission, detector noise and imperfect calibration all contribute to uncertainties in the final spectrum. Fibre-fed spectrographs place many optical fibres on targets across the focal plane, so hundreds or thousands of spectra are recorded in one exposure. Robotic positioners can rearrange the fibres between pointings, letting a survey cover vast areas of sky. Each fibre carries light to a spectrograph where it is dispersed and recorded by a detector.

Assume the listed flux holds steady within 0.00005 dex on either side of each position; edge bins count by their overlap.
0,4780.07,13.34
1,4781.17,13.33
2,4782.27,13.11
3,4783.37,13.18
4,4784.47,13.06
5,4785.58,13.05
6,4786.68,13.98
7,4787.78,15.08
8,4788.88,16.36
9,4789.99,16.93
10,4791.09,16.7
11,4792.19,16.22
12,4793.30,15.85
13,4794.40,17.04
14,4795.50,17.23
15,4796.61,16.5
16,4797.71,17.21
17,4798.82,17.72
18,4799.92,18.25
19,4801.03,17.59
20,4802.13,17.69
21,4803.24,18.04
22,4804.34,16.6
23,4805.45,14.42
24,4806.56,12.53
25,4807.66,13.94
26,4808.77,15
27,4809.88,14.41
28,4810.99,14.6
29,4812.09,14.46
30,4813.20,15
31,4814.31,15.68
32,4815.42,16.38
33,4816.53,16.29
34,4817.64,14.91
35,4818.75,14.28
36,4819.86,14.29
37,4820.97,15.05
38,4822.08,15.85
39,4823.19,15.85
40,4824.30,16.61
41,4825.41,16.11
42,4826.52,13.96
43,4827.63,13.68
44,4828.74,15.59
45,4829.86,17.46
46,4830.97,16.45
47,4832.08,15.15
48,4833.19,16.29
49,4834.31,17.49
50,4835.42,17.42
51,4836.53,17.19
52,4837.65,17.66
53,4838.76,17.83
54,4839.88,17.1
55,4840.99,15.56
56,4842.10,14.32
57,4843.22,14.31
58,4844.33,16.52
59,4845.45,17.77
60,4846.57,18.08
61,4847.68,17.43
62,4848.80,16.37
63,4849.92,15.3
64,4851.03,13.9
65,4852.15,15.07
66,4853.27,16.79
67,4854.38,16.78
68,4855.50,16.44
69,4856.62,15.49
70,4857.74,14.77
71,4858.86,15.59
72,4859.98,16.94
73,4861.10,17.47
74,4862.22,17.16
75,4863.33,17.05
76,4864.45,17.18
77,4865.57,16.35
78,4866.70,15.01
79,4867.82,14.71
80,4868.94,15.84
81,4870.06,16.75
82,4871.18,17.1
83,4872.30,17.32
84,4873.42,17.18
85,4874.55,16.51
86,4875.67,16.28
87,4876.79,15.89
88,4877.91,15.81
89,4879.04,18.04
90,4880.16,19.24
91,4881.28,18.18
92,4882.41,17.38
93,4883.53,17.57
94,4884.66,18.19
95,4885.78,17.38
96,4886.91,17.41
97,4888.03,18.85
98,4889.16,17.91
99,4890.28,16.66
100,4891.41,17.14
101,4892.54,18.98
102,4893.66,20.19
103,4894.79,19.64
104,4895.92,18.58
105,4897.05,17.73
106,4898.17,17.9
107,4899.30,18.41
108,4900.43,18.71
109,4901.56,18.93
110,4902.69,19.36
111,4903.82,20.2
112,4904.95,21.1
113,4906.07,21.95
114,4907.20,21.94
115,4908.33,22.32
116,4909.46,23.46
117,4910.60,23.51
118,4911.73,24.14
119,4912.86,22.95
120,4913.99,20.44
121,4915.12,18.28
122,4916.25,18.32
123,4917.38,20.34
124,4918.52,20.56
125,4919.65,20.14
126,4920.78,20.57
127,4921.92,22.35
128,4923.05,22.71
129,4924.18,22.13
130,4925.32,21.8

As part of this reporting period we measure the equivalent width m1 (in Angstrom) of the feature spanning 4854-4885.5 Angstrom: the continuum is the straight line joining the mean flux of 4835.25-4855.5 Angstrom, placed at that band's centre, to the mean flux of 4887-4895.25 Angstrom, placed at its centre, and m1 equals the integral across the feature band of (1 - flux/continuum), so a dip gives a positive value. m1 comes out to 1.3 Angstrom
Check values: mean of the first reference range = 16.4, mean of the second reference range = 18.4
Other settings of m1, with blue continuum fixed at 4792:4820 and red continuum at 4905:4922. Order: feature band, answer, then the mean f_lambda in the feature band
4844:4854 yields 0.94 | 16.4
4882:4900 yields 1.87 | 18.1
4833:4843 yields 0.46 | 16.7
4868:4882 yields 1.77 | 17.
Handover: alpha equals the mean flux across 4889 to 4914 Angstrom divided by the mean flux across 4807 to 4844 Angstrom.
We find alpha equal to 1.29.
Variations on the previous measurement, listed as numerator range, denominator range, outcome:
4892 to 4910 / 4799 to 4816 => 1.27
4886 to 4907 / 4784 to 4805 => 1.15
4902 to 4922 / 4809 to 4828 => 1.40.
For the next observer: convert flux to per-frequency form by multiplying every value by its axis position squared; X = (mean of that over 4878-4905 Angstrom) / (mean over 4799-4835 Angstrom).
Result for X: 1.2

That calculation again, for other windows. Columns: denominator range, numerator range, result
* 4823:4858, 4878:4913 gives 1.23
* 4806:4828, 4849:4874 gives 1.10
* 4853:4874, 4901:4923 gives 1.31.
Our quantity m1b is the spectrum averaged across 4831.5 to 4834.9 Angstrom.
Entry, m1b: 16.3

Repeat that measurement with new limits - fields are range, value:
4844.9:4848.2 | 17.8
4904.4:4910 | 22.2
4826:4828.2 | 13.9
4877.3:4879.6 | 16.9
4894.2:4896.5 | 19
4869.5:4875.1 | 17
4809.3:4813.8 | 14.6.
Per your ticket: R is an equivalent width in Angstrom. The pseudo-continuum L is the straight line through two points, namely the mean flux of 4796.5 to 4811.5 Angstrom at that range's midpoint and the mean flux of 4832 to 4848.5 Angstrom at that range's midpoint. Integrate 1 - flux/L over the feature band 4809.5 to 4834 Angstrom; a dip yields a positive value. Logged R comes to 1.4 Angstrom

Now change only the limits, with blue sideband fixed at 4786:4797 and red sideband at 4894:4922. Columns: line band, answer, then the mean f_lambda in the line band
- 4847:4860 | 1.8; 15.9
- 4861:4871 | 1.3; 16.4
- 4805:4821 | 2.1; 14.7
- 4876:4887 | 1.1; 17.5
